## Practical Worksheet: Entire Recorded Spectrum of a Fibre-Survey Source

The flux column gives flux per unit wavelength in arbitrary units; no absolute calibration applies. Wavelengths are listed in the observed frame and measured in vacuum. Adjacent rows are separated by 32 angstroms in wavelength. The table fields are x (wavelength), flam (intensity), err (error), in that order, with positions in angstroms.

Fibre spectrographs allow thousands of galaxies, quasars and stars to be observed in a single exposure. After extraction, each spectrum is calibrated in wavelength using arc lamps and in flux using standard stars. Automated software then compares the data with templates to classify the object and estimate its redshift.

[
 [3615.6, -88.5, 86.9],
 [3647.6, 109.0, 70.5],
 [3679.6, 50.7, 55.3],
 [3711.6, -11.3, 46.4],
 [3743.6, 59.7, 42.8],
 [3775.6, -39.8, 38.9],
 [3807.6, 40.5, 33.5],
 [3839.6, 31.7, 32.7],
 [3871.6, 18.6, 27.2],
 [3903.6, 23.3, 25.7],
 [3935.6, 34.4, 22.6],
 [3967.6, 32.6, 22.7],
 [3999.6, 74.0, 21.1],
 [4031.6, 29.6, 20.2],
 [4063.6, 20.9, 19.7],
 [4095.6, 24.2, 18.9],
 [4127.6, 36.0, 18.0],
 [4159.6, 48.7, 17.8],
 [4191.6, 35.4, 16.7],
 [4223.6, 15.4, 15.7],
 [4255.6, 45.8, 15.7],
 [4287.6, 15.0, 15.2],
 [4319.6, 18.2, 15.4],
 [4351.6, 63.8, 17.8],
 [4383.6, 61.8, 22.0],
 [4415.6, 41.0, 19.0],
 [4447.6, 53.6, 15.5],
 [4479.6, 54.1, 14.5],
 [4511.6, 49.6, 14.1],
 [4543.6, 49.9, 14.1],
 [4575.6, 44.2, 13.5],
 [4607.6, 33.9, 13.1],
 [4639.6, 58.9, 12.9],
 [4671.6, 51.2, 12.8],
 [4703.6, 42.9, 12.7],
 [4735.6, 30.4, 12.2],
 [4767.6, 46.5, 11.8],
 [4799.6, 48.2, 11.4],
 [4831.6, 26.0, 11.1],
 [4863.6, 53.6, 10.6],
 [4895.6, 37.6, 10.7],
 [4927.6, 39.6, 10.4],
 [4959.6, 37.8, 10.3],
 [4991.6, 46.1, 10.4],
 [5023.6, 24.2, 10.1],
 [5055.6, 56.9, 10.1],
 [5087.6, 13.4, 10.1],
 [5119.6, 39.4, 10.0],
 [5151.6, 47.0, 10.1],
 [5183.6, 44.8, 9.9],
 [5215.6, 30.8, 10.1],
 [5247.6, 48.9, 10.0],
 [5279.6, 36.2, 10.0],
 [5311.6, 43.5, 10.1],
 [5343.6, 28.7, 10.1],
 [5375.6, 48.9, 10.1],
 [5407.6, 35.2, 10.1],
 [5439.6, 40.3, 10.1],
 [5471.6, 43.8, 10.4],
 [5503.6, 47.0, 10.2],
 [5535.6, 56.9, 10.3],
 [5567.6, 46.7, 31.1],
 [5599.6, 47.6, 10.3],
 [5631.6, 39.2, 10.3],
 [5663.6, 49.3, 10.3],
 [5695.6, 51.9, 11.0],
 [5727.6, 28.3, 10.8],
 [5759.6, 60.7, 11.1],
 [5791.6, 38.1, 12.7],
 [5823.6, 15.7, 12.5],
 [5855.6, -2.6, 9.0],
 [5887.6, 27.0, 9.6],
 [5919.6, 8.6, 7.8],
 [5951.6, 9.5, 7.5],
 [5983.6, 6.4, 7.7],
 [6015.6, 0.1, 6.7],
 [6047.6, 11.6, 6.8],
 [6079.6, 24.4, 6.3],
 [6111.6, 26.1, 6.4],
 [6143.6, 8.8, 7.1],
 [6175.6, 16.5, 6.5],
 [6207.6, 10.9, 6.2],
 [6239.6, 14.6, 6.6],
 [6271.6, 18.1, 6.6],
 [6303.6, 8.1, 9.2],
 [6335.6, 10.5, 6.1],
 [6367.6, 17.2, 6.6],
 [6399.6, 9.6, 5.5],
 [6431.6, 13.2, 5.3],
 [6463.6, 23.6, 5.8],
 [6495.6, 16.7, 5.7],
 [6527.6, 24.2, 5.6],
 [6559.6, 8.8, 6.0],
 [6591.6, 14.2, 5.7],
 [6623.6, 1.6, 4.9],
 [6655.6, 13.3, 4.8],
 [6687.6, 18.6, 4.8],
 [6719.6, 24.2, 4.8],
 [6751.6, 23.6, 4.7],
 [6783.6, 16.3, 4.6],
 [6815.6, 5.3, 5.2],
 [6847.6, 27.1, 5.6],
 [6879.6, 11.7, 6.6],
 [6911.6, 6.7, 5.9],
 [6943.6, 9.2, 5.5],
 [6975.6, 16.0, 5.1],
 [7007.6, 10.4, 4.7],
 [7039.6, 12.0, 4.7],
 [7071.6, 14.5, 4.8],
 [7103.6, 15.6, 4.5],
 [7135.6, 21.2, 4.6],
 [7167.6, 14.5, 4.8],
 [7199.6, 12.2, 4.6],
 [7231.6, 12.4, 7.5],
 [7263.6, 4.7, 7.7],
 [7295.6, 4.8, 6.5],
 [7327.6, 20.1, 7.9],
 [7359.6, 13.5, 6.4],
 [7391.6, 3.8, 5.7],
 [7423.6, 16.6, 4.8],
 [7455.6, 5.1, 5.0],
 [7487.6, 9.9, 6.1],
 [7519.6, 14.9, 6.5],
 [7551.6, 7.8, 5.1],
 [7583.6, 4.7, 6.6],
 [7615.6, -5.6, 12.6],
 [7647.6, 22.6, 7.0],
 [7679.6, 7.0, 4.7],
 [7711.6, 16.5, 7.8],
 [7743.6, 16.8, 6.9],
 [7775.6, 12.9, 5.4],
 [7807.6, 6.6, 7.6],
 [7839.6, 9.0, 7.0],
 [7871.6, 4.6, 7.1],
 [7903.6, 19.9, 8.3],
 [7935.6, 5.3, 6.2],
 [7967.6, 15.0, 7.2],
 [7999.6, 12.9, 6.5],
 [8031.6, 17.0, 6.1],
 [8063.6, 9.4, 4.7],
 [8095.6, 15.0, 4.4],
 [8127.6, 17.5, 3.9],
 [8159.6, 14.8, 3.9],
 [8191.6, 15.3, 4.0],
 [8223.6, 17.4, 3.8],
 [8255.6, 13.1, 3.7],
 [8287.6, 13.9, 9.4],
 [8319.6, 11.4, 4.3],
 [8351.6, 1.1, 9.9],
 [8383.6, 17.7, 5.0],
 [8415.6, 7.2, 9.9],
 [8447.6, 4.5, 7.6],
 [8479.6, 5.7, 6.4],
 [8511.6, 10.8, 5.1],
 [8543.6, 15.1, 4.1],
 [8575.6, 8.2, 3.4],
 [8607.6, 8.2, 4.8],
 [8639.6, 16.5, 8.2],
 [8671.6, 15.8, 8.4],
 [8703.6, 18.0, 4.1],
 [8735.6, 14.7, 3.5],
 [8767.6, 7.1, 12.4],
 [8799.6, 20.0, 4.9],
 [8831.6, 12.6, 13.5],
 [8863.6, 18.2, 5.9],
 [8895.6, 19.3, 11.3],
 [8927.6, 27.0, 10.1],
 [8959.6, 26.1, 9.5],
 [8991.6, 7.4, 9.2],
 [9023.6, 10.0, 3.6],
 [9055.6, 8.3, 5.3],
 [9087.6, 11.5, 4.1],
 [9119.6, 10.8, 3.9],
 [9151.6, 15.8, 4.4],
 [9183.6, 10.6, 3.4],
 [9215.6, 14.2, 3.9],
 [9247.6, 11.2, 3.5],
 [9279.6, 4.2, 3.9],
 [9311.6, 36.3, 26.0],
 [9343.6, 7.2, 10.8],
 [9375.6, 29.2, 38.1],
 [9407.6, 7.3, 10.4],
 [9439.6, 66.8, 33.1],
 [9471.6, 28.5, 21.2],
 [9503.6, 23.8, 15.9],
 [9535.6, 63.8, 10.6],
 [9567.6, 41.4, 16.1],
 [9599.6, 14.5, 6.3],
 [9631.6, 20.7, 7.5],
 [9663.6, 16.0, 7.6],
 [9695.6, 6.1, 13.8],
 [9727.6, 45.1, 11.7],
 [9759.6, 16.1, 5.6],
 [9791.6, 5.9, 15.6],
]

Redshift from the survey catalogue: 1.557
